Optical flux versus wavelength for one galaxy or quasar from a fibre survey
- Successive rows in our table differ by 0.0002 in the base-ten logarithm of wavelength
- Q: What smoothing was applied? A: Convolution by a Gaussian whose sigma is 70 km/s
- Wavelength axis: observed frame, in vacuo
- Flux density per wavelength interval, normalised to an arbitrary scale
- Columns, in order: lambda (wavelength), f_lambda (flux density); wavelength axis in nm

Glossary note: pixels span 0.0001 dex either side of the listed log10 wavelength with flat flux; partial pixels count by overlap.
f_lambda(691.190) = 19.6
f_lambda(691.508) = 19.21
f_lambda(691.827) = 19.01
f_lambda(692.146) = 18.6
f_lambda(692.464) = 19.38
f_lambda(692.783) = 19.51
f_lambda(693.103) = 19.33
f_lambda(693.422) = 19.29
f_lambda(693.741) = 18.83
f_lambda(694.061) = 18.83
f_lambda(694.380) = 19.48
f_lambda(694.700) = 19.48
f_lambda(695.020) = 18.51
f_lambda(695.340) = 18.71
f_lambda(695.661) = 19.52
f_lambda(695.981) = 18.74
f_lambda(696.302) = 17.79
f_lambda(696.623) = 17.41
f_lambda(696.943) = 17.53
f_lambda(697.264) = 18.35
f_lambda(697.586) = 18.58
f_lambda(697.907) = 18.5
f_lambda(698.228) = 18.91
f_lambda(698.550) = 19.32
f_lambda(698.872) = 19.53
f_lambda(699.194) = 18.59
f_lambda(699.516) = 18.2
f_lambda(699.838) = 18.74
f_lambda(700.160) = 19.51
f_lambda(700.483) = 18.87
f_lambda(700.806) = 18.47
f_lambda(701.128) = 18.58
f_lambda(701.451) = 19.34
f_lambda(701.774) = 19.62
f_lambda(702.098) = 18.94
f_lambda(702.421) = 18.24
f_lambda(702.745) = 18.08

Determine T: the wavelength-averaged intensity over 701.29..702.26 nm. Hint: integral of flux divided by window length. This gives 19.3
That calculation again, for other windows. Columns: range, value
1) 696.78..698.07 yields 18.3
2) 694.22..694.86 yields 19.5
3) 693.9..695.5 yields 19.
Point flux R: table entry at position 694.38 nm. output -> 19.48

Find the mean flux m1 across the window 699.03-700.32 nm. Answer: 18.8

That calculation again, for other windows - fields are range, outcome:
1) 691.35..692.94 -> 19.1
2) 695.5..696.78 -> 18.4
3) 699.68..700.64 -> 19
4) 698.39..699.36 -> 19.1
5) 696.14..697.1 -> 17.6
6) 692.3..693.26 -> 19.4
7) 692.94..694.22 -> 19.1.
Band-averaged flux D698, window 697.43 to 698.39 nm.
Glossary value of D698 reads 18.7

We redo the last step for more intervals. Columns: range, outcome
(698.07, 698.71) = 19.1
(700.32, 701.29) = 18.6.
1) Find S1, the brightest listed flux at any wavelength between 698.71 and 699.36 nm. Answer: 19.53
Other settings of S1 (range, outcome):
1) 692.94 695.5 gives 19.48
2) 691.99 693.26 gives 19.51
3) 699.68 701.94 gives 19.62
